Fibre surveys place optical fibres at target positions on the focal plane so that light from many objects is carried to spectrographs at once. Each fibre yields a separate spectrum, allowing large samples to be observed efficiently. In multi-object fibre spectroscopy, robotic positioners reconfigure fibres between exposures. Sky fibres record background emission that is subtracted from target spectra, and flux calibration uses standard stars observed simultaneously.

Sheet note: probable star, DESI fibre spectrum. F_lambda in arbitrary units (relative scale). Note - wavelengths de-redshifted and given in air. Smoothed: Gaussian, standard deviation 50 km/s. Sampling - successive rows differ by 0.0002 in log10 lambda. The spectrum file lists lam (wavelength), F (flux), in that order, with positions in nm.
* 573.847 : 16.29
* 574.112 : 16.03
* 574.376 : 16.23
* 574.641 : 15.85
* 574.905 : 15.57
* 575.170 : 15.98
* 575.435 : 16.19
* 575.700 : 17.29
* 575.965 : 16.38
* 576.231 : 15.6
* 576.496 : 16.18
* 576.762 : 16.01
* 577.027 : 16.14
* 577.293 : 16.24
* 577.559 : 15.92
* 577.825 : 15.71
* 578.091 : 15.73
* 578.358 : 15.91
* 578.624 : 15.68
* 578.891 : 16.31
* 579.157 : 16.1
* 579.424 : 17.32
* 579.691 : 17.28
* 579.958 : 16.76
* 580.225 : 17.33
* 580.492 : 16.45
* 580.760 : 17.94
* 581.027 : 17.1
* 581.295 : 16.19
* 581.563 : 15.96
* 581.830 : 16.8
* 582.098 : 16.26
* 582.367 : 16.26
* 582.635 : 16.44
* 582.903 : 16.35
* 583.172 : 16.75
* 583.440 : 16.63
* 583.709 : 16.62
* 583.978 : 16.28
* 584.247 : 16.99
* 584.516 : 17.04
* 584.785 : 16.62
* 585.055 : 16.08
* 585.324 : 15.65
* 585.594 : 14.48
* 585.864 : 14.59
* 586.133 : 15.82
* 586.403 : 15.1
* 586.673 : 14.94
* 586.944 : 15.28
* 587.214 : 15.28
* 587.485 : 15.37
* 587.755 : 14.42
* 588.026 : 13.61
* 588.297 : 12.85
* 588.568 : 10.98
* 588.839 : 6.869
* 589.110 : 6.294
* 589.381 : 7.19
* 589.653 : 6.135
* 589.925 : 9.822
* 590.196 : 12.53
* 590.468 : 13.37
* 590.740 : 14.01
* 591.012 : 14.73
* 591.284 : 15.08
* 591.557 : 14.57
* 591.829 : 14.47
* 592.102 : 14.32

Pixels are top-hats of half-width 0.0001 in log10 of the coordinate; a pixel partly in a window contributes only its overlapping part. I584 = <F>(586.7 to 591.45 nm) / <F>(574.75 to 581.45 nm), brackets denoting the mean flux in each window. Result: 0.74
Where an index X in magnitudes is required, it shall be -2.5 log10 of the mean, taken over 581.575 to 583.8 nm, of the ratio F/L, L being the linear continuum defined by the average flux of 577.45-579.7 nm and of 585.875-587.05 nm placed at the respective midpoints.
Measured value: -0.06 mag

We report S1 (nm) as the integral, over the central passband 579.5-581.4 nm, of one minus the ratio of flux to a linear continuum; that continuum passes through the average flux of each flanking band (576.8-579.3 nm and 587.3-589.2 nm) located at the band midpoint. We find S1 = -0.261 nm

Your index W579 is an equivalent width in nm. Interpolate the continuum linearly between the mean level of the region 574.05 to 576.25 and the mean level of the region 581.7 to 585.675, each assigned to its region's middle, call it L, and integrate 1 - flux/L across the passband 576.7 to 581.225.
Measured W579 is -0.06 nm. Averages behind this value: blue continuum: 16.2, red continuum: 16.4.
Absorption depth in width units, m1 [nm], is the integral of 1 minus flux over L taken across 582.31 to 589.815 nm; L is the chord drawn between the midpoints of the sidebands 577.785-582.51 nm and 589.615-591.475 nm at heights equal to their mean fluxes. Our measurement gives 0.15 nm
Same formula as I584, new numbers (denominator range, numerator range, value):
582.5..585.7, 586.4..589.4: 0.76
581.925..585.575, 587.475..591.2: 0.68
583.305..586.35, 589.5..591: 0.71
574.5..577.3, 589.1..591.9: 0.73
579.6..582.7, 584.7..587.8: 0.91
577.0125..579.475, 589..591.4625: 0.69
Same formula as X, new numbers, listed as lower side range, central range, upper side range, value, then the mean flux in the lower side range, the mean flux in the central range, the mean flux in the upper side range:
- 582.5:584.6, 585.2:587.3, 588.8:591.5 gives -0.07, 16.6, 15.1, 10.9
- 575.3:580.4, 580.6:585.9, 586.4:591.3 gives -0.15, 16.3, 16.4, 12.2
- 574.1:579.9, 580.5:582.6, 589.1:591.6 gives -0.14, 16.2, 16.6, 11.5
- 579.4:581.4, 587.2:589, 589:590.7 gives -0.14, 17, 12.5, 9.54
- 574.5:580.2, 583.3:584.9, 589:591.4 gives -0.23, 16.2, 16.7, 11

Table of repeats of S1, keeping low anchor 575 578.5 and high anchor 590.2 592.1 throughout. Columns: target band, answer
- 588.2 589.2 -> 0.365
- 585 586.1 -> -0.017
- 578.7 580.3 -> -0.107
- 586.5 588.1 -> -0.015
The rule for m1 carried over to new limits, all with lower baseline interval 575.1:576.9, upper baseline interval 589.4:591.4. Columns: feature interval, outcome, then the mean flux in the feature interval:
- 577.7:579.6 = -0.09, 16.1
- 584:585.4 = -0.29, 16.5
